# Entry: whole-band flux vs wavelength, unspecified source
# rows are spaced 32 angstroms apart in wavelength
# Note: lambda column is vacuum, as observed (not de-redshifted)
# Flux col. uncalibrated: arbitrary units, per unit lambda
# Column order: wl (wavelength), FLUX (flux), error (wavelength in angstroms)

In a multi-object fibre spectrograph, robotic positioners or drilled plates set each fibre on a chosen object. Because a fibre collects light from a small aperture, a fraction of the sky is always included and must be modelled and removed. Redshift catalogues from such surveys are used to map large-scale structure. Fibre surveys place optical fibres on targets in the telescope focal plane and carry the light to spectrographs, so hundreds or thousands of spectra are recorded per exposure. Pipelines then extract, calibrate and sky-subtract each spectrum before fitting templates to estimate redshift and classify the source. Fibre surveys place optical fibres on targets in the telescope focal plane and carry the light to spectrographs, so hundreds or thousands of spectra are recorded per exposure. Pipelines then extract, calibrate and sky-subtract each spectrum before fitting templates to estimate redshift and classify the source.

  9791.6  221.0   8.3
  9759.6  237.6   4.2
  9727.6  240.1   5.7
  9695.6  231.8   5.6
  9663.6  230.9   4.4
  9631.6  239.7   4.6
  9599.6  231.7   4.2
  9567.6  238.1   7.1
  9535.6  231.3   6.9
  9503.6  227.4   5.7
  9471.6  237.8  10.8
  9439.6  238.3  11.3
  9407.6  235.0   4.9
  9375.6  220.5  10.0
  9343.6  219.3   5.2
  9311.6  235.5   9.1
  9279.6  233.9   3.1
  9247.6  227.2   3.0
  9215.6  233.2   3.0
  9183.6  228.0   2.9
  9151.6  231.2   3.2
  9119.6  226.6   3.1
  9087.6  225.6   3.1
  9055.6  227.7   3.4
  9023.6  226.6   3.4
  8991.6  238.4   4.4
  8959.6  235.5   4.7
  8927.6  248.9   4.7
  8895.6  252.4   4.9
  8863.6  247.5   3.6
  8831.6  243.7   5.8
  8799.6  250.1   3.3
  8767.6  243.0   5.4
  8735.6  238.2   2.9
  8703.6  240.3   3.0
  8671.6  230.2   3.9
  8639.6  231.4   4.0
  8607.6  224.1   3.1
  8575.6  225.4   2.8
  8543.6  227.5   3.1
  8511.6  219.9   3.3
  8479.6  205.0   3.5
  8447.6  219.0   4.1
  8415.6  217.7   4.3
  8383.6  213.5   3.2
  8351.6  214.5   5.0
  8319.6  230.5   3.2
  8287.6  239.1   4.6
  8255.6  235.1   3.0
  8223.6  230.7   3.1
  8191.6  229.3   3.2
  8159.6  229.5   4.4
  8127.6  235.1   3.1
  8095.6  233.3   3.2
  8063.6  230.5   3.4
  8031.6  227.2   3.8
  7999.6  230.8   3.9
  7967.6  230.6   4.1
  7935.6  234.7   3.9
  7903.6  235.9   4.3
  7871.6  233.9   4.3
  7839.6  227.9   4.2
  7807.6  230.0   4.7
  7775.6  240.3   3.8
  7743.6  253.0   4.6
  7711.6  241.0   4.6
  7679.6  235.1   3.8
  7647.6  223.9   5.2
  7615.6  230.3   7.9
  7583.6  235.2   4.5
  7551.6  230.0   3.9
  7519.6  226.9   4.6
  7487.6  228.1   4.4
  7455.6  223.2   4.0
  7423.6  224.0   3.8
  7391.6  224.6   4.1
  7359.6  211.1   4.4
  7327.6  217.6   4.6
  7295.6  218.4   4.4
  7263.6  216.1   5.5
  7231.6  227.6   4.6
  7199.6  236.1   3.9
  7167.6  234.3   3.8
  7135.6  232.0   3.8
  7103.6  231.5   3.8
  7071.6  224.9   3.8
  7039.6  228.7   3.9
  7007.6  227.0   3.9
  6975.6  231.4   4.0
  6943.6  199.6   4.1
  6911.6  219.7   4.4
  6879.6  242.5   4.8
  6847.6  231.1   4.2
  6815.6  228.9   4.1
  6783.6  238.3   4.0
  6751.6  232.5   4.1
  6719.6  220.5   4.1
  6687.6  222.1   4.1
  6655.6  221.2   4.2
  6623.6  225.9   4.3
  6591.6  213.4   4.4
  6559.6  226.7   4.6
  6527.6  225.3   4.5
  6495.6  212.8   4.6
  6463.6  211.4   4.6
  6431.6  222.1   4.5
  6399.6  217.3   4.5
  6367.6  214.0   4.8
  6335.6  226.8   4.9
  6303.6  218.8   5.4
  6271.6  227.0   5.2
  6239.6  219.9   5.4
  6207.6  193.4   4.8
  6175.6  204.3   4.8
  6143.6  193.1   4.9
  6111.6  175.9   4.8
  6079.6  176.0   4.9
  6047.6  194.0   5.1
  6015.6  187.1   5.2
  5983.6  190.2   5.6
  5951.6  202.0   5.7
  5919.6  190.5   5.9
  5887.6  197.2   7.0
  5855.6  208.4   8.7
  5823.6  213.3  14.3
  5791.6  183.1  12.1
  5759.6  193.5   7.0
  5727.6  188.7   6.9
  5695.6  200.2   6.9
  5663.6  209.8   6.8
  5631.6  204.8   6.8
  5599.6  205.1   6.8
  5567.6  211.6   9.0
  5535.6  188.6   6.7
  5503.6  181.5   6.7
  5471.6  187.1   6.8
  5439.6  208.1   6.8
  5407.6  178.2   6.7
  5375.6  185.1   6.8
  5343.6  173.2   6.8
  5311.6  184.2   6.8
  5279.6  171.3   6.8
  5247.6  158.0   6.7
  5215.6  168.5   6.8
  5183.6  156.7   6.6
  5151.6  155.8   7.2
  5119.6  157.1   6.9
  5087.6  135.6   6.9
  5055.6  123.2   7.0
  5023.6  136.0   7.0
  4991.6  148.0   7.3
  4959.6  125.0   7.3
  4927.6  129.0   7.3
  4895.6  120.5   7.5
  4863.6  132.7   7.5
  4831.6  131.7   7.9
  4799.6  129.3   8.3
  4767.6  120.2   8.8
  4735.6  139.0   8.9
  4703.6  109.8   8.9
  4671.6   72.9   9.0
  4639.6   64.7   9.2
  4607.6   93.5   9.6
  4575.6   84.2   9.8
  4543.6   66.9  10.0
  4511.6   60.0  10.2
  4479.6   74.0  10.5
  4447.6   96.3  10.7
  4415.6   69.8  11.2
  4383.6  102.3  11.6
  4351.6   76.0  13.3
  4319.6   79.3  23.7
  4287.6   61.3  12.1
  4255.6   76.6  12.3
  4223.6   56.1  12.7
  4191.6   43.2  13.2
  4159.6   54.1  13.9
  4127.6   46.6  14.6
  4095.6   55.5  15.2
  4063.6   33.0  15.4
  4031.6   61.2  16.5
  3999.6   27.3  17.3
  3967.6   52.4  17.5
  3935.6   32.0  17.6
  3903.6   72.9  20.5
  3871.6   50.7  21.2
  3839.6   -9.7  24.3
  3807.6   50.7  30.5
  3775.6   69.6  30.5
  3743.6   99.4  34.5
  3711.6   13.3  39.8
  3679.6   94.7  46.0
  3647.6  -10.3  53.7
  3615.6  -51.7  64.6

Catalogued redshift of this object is 0.18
